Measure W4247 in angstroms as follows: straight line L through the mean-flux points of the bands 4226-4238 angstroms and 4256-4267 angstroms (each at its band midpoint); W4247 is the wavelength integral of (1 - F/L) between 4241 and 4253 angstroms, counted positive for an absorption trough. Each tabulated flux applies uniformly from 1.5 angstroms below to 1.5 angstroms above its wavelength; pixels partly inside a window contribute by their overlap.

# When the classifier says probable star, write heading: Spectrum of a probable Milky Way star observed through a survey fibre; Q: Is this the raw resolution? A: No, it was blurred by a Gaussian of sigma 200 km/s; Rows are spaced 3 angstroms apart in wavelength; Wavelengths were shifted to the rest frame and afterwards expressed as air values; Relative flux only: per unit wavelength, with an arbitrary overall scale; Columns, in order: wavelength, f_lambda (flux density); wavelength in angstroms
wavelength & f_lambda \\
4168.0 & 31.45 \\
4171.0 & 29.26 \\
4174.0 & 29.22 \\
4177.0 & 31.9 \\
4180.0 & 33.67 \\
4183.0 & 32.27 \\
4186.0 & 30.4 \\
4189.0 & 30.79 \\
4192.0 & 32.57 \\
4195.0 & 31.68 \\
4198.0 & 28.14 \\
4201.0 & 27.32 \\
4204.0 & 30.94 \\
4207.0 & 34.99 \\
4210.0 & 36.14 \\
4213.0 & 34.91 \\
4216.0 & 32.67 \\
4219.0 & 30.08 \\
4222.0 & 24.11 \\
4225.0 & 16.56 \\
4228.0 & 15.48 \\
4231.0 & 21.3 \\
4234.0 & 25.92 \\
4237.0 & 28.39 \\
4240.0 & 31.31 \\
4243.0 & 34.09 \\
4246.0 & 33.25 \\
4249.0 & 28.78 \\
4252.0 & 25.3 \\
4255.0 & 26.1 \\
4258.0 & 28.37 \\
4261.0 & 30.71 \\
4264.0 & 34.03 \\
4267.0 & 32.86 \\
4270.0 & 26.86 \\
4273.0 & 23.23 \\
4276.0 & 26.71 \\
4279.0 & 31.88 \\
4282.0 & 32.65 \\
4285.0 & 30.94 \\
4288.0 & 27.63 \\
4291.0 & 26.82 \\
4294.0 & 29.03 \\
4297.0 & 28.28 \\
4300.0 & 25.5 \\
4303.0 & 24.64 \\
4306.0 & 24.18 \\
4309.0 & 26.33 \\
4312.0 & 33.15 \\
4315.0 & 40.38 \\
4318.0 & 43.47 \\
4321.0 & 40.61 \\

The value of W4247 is -1.8 angstroms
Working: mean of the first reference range 22.3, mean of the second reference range 31.1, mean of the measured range 30.6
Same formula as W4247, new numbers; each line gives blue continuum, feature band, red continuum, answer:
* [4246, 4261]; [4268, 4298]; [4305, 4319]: 2.3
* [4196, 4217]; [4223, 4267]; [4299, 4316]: 5.0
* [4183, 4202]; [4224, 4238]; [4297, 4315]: 3.8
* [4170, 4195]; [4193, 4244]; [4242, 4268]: 3.9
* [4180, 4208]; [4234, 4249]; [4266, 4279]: -1.0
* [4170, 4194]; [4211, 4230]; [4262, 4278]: 2.8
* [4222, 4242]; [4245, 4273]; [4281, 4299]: -3.4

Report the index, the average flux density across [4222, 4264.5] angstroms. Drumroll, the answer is 26.8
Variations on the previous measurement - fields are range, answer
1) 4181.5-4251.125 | 29.2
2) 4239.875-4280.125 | 29.5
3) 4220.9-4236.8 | 21.2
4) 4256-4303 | 28.9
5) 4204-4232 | 27.7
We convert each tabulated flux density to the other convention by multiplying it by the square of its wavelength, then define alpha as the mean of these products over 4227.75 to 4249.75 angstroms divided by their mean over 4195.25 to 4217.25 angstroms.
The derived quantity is 0.9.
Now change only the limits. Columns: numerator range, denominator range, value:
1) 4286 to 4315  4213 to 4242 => 1.13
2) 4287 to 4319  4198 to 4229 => 1.09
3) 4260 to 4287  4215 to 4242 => 1.22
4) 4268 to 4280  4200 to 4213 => 0.86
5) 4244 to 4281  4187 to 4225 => 0.98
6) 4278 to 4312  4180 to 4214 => 0.93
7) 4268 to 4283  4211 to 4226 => 1.03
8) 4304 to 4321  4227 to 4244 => 1.34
